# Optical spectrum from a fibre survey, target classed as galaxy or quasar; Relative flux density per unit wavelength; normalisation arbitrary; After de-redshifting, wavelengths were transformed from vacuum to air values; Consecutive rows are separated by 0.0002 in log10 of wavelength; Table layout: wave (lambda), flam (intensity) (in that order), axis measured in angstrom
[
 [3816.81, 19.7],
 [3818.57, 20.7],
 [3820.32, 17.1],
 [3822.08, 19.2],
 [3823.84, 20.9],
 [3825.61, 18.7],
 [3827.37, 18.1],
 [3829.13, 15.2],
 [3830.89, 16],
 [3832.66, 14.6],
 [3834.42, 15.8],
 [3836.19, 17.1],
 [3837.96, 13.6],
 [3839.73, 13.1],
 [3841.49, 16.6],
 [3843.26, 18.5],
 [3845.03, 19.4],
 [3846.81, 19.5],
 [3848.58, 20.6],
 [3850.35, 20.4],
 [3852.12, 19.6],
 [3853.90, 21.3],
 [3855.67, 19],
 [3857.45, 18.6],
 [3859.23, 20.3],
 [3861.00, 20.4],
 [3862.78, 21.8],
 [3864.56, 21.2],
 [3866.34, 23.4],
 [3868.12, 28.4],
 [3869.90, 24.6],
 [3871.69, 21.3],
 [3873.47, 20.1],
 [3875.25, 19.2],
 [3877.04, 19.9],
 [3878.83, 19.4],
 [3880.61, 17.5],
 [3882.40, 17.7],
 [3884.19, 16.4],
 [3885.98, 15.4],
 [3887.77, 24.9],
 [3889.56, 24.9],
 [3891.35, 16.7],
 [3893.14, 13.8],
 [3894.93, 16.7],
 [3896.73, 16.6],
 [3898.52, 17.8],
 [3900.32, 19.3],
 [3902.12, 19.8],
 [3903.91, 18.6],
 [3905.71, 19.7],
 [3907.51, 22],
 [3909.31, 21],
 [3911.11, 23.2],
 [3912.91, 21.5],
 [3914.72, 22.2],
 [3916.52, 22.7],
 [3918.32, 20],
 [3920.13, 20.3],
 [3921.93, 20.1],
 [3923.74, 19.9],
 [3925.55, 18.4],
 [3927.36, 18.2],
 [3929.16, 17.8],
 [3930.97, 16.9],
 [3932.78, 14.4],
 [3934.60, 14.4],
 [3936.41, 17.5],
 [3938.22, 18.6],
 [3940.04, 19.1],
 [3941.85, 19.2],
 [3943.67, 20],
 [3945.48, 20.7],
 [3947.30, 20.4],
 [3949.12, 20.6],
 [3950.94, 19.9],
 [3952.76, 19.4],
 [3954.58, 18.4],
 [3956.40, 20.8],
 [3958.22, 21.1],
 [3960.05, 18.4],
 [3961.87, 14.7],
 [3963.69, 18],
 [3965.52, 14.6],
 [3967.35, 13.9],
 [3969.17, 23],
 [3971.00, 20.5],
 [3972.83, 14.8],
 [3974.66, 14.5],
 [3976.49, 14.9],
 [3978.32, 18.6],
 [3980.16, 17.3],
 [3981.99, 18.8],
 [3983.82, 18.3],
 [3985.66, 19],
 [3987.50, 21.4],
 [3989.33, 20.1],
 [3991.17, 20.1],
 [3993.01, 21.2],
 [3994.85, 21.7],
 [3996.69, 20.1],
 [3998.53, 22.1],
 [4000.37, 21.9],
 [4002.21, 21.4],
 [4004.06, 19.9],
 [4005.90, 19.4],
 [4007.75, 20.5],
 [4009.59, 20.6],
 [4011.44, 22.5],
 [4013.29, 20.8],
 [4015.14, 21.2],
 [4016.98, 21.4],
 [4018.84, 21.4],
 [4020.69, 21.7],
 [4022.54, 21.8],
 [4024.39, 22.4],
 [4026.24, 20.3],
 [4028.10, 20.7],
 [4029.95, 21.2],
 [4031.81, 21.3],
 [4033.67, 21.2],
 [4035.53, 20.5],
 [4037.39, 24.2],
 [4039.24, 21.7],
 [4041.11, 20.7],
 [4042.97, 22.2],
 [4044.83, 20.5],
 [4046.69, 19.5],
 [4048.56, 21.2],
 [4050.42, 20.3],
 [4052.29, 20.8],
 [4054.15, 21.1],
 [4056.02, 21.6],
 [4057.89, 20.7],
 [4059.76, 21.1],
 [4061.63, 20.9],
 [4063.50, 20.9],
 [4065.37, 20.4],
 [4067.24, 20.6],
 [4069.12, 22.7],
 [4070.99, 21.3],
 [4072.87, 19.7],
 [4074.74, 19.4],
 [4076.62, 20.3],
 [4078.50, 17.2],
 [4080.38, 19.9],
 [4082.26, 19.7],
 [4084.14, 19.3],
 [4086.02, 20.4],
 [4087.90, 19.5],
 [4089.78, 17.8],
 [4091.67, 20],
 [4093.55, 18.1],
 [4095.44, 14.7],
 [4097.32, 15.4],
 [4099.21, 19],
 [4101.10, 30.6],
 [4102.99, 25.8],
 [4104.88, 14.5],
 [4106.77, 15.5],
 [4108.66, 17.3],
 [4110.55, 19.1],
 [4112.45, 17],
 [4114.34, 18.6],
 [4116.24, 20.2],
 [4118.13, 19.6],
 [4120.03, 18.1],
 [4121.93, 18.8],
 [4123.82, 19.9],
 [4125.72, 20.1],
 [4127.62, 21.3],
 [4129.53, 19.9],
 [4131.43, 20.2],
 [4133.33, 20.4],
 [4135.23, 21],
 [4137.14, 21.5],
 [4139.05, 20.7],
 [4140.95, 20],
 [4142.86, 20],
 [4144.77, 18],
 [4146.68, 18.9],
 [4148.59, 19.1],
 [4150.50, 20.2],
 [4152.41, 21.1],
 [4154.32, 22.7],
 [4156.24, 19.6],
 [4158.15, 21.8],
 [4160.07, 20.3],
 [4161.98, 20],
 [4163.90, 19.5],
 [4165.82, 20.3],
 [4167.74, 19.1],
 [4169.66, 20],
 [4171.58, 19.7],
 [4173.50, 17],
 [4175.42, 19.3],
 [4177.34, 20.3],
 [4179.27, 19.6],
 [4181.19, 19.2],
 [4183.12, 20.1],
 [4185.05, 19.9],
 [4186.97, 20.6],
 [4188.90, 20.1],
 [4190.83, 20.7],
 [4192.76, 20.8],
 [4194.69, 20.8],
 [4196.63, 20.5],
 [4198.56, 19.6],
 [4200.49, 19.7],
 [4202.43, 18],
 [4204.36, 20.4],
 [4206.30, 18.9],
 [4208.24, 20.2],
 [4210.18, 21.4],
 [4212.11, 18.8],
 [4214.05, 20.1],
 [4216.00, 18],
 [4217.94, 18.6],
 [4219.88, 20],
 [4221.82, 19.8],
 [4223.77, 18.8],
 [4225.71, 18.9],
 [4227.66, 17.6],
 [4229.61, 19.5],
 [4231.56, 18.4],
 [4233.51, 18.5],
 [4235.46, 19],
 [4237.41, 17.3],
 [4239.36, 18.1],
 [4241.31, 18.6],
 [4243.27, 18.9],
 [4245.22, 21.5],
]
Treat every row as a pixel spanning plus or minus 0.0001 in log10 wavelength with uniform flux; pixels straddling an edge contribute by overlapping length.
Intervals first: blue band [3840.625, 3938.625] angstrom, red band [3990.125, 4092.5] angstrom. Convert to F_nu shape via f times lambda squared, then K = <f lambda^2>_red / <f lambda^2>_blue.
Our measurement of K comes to 1.14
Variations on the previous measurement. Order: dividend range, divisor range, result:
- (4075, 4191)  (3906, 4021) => 1.10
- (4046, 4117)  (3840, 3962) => 1.11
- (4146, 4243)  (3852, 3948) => 1.15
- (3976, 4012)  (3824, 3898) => 1.13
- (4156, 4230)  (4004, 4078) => 1.01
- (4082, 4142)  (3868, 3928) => 1.09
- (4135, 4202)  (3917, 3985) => 1.22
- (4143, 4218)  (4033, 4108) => 1.03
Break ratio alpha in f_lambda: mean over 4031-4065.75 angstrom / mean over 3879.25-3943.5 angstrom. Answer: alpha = 1.11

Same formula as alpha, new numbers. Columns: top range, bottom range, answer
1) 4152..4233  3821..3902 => 1.04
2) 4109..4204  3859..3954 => 1.01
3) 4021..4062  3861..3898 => 1.06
